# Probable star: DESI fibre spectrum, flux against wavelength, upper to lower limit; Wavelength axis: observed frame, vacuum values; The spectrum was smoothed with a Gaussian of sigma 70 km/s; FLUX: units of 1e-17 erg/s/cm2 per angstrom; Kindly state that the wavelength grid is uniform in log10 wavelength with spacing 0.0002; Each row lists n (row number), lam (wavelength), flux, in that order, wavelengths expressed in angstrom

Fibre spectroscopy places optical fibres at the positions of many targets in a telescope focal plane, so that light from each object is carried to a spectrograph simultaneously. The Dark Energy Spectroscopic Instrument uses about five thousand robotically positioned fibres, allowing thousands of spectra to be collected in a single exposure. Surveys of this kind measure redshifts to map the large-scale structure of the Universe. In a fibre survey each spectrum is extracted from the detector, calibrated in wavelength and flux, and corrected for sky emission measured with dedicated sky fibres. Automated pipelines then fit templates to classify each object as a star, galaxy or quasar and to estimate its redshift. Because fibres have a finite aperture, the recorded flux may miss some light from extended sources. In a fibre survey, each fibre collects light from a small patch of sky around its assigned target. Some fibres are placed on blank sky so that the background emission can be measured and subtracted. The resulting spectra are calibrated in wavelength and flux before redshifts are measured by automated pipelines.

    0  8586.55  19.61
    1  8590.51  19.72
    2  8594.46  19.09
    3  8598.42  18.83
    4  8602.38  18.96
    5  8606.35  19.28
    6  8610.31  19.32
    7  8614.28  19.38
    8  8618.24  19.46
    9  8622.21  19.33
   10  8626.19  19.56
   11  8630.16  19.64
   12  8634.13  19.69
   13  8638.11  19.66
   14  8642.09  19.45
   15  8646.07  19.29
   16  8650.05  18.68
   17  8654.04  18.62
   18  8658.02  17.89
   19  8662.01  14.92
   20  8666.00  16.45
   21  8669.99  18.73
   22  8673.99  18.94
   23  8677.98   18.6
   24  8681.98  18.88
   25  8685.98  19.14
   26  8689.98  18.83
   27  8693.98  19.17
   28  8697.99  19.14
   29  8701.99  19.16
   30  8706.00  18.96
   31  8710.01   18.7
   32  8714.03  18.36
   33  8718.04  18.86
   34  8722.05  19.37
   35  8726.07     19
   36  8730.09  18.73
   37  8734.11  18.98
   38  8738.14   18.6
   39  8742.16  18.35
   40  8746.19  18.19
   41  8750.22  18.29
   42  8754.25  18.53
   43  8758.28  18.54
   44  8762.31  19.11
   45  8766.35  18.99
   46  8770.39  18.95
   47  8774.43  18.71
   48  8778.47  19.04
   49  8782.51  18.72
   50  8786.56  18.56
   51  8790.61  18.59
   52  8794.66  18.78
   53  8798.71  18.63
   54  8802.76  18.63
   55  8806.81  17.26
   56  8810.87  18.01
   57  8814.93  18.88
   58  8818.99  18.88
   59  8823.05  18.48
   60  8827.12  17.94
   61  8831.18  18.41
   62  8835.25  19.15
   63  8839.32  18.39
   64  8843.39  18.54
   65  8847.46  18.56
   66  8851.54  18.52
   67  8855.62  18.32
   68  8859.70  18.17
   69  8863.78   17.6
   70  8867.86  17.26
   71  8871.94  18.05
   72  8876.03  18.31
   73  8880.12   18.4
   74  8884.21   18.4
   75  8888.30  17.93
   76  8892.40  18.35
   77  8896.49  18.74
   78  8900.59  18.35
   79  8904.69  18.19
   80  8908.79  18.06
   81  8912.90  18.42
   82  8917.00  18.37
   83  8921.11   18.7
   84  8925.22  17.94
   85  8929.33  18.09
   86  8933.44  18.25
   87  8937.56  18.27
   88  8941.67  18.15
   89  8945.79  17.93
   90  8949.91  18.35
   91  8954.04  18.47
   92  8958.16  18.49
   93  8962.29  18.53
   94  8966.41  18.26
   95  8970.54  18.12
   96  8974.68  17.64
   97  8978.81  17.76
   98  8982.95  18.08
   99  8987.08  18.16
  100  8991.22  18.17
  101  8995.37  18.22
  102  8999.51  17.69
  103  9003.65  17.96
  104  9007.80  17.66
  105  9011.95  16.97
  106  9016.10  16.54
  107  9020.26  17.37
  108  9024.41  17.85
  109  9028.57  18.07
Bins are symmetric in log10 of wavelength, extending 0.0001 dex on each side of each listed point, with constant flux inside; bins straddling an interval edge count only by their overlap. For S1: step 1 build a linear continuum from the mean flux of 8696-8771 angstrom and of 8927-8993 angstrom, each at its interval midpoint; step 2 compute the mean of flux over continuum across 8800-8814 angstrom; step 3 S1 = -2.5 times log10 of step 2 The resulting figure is 0.03 mag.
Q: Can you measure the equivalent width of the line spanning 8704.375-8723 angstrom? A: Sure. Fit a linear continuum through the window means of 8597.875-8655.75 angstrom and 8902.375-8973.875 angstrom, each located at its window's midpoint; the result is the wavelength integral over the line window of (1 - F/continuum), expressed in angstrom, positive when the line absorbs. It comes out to 0.18 angstrom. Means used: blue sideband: 19.3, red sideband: 18.3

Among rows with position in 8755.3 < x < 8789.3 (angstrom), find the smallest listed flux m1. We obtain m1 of 18.54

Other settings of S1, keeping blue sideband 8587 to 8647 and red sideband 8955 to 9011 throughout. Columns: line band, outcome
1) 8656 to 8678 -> 0.100 mag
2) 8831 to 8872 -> 0.015 mag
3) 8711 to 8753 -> 0.017 mag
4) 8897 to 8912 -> 0.004 mag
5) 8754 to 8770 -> 0.001 mag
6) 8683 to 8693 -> 0.007 mag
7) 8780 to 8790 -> 0.007 mag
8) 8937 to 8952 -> 0.001 mag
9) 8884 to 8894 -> 0.012 mag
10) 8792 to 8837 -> 0.012 mag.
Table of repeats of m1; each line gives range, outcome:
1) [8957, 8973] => 18.12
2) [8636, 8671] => 14.92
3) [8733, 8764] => 18.19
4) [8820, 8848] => 17.94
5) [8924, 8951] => 17.93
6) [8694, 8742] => 18.36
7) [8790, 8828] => 17.26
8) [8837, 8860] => 18.17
